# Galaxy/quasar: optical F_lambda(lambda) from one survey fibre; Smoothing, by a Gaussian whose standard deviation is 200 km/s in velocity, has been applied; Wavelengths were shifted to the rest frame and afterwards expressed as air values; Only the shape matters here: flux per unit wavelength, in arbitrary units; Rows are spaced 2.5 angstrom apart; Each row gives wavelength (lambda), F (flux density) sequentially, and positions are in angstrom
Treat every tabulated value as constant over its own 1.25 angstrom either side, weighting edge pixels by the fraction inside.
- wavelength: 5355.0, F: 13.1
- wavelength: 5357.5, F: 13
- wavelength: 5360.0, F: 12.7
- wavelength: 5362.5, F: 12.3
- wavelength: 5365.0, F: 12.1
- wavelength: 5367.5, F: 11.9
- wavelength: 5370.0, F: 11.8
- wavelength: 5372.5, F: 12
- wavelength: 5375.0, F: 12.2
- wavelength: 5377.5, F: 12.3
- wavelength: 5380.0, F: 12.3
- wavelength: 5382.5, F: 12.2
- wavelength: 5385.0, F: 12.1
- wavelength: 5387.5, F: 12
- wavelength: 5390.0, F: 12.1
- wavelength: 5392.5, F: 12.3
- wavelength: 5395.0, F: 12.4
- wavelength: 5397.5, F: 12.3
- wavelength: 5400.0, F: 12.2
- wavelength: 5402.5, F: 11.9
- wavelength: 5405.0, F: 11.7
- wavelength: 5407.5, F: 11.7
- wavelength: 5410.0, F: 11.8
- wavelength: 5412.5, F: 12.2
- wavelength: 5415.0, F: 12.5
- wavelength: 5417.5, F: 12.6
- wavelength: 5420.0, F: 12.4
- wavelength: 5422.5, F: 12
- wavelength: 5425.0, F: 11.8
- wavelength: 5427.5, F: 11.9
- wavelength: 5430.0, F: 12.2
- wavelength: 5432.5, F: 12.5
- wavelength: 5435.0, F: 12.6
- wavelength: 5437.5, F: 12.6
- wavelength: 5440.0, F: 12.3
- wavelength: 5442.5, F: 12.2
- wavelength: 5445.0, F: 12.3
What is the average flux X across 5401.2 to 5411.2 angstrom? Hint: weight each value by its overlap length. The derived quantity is 11.8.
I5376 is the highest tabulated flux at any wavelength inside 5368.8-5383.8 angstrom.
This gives 12.3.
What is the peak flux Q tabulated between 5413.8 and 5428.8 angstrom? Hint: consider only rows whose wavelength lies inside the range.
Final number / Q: 12.6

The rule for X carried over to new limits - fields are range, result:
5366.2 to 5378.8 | 12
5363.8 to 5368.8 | 12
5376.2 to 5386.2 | 12.2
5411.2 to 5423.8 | 12.3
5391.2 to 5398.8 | 12.3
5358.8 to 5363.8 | 12.5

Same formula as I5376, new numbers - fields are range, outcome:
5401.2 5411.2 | 11.9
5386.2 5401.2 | 12.4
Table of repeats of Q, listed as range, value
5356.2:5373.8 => 13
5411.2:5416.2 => 12.5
